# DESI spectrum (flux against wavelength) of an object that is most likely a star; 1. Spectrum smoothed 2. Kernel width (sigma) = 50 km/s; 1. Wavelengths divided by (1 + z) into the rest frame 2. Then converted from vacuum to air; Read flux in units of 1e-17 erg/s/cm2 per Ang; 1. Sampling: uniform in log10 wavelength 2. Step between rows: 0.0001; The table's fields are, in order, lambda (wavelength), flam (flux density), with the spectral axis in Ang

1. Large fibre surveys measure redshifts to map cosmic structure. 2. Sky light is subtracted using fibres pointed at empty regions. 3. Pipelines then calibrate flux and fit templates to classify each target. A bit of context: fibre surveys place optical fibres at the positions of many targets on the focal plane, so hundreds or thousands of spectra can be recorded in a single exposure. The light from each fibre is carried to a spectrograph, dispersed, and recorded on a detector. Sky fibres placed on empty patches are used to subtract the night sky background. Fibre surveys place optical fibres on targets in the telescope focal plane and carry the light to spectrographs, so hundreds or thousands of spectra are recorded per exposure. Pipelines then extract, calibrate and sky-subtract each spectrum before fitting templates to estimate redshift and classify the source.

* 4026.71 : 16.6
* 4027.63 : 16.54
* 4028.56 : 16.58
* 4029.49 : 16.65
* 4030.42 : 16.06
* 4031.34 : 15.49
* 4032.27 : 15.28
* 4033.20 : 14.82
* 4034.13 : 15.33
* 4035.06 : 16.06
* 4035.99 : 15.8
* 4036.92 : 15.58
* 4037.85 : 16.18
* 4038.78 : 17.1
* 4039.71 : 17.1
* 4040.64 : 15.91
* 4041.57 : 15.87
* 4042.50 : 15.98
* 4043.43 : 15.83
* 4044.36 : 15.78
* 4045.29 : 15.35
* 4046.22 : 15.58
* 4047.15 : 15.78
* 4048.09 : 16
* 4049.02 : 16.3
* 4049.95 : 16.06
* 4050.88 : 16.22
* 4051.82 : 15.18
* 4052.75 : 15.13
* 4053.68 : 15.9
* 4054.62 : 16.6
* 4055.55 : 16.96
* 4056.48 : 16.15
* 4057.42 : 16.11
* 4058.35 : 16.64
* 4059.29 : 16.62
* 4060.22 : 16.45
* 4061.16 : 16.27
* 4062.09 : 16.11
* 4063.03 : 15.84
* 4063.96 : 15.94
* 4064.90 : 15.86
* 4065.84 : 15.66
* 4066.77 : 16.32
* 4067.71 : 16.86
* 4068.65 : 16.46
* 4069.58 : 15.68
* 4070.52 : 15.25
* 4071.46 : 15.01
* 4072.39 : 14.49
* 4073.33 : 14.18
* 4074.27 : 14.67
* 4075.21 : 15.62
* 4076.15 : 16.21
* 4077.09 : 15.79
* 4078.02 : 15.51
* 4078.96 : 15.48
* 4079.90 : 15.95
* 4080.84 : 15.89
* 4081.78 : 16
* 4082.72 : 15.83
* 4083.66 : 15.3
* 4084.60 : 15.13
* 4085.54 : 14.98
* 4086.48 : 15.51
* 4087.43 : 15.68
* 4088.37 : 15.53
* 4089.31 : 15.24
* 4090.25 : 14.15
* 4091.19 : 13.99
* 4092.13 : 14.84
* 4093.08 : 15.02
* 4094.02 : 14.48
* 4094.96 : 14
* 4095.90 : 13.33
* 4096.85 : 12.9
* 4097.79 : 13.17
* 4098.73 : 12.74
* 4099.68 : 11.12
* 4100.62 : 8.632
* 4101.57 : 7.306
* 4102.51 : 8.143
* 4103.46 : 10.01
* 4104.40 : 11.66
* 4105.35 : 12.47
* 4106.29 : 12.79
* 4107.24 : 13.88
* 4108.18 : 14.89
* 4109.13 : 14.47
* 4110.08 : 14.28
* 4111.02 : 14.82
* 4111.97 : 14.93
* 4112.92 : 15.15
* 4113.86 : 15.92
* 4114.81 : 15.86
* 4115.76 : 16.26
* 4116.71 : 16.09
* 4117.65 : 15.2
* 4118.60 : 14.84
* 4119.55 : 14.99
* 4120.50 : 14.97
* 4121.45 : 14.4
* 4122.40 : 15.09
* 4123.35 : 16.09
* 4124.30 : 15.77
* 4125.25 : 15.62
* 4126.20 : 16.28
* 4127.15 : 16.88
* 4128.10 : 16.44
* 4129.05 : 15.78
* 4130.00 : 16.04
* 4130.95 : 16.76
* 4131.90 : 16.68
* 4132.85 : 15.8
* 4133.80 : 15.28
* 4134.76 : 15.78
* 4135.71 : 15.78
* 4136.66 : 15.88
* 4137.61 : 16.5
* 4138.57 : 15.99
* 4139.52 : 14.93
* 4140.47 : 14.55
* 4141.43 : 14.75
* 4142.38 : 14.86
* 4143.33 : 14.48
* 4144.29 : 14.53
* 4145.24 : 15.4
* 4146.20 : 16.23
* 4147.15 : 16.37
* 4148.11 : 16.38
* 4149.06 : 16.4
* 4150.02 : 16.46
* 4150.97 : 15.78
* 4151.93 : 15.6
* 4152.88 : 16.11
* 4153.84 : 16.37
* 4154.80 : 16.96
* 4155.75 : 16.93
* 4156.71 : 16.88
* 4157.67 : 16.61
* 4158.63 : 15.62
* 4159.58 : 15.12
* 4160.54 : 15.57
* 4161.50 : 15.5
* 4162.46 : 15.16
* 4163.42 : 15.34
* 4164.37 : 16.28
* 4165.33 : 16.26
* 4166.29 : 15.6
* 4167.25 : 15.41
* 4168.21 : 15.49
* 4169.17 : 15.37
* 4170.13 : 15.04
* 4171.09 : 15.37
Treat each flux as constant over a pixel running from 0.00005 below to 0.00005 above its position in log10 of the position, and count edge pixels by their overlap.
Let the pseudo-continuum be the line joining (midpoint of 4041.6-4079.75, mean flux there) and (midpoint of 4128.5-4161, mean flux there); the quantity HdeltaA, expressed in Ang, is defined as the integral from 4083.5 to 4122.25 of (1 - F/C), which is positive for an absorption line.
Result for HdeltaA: 4.8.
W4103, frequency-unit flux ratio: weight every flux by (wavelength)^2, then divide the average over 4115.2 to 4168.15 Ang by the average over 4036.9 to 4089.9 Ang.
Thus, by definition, 1.0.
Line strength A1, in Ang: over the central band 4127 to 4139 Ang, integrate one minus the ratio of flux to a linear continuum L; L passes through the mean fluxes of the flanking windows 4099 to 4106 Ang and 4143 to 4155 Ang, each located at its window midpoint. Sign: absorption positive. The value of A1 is -1.92 Ang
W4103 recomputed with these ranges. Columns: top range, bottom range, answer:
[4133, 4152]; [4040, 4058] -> 1.02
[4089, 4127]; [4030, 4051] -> 0.91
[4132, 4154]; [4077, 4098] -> 1.08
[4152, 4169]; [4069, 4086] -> 1.08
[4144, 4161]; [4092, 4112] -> 1.31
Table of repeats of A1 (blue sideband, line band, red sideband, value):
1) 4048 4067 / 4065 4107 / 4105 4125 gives 3.6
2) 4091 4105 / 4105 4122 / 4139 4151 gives -2.1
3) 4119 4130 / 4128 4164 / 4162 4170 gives -0.4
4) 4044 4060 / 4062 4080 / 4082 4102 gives -0.8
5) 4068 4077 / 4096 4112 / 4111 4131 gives 3.4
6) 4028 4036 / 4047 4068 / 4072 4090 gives -0.7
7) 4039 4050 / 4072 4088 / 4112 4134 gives 0.5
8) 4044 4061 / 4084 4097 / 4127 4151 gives 1.0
